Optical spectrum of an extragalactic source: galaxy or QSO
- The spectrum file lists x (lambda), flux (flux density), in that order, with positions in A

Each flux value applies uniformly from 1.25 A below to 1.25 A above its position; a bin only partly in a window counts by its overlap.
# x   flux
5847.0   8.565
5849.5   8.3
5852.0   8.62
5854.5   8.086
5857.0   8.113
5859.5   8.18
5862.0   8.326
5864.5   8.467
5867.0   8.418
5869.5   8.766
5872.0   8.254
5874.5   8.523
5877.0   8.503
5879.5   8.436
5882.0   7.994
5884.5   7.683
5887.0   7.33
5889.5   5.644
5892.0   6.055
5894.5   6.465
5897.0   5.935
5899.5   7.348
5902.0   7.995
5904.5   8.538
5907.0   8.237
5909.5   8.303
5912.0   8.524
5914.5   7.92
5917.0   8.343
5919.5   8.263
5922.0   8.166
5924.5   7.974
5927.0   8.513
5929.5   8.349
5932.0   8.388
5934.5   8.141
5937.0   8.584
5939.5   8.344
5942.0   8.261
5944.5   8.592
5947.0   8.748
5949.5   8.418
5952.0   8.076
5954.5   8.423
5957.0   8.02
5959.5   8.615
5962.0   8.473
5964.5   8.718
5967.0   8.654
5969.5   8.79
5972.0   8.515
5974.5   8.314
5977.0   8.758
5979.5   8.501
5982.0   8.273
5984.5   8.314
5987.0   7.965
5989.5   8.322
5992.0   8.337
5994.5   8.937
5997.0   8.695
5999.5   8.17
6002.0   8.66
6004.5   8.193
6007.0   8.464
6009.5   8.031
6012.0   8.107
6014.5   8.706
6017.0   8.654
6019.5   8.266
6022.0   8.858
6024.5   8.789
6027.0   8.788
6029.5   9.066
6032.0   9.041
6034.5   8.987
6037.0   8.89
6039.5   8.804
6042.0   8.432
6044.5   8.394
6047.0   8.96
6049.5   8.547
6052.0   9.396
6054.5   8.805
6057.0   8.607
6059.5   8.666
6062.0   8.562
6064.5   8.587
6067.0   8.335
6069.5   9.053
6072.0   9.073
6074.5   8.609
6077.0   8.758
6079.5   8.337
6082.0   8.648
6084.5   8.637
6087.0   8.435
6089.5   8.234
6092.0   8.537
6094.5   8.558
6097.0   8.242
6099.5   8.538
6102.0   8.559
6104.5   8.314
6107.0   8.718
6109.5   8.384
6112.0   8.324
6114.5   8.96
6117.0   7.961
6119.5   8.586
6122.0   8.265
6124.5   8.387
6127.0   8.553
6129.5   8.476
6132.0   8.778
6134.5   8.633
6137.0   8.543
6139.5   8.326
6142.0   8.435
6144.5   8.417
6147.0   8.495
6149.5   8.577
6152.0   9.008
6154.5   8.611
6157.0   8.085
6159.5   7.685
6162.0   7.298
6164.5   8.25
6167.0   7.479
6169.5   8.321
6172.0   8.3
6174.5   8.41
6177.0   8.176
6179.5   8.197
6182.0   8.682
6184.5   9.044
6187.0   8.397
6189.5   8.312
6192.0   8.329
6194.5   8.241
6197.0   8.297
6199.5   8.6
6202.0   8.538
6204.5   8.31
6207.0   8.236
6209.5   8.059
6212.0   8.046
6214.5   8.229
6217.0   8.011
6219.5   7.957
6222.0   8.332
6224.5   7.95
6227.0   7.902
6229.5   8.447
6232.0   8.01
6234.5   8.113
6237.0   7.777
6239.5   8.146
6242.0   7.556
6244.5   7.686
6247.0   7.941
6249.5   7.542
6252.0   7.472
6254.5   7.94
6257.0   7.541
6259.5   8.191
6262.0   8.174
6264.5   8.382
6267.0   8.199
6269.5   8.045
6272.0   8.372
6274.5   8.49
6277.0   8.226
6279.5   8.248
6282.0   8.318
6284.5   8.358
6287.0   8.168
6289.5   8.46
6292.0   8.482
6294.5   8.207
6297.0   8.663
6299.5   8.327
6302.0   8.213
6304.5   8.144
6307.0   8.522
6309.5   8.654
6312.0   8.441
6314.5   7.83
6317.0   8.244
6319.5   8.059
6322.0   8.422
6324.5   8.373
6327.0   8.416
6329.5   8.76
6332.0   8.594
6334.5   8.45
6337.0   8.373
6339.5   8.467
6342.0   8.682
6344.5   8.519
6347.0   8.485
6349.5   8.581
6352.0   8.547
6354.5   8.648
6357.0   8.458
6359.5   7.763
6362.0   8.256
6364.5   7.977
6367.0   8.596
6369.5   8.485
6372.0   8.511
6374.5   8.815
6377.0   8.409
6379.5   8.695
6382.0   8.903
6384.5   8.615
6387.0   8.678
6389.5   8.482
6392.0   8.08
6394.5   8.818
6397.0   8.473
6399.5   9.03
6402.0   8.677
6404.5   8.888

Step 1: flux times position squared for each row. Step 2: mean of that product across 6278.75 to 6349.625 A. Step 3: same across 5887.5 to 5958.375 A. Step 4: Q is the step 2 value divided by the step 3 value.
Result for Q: 1.20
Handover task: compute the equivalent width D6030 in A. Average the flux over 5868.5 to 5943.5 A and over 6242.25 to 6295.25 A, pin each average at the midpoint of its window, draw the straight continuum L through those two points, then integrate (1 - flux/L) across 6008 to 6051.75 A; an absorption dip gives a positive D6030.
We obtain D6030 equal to -3.8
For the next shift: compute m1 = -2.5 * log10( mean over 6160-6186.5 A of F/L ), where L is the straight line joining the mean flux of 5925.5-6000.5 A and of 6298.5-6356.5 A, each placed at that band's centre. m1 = 0.03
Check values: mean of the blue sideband 8.44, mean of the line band 8.21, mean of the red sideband 8.42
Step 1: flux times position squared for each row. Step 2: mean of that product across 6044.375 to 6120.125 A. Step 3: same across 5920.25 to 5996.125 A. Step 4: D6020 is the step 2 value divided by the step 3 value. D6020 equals 1.1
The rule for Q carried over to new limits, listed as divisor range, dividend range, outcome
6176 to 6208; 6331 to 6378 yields 1.06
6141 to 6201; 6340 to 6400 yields 1.09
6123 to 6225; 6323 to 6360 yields 1.08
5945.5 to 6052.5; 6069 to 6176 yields 1.03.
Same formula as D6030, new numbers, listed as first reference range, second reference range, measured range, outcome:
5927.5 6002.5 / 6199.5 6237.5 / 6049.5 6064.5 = -0.77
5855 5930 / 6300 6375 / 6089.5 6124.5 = -1.27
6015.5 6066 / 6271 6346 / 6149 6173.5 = 1.24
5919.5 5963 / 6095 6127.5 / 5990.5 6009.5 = -0.17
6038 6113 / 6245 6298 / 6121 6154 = -0.28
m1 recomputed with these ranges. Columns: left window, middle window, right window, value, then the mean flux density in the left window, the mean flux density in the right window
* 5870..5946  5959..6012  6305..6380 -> -0.06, 7.93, 8.43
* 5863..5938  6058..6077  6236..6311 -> -0.09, 7.93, 8.15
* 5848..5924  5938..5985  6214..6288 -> -0.07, 7.93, 8.06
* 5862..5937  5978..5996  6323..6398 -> -0.05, 7.93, 8.5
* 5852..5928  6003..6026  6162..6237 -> -0.05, 7.92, 8.22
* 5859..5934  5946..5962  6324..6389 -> -0.05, 7.93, 8.5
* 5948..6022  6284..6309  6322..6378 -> 0.01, 8.43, 8.46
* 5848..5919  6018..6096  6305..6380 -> -0.08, 7.91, 8.43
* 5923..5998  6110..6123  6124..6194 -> -0.01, 8.43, 8.36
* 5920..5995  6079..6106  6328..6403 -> 0.00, 8.41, 8.53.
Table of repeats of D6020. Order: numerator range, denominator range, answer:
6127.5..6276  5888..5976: 1.11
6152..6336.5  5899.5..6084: 1.05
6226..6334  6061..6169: 1.02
